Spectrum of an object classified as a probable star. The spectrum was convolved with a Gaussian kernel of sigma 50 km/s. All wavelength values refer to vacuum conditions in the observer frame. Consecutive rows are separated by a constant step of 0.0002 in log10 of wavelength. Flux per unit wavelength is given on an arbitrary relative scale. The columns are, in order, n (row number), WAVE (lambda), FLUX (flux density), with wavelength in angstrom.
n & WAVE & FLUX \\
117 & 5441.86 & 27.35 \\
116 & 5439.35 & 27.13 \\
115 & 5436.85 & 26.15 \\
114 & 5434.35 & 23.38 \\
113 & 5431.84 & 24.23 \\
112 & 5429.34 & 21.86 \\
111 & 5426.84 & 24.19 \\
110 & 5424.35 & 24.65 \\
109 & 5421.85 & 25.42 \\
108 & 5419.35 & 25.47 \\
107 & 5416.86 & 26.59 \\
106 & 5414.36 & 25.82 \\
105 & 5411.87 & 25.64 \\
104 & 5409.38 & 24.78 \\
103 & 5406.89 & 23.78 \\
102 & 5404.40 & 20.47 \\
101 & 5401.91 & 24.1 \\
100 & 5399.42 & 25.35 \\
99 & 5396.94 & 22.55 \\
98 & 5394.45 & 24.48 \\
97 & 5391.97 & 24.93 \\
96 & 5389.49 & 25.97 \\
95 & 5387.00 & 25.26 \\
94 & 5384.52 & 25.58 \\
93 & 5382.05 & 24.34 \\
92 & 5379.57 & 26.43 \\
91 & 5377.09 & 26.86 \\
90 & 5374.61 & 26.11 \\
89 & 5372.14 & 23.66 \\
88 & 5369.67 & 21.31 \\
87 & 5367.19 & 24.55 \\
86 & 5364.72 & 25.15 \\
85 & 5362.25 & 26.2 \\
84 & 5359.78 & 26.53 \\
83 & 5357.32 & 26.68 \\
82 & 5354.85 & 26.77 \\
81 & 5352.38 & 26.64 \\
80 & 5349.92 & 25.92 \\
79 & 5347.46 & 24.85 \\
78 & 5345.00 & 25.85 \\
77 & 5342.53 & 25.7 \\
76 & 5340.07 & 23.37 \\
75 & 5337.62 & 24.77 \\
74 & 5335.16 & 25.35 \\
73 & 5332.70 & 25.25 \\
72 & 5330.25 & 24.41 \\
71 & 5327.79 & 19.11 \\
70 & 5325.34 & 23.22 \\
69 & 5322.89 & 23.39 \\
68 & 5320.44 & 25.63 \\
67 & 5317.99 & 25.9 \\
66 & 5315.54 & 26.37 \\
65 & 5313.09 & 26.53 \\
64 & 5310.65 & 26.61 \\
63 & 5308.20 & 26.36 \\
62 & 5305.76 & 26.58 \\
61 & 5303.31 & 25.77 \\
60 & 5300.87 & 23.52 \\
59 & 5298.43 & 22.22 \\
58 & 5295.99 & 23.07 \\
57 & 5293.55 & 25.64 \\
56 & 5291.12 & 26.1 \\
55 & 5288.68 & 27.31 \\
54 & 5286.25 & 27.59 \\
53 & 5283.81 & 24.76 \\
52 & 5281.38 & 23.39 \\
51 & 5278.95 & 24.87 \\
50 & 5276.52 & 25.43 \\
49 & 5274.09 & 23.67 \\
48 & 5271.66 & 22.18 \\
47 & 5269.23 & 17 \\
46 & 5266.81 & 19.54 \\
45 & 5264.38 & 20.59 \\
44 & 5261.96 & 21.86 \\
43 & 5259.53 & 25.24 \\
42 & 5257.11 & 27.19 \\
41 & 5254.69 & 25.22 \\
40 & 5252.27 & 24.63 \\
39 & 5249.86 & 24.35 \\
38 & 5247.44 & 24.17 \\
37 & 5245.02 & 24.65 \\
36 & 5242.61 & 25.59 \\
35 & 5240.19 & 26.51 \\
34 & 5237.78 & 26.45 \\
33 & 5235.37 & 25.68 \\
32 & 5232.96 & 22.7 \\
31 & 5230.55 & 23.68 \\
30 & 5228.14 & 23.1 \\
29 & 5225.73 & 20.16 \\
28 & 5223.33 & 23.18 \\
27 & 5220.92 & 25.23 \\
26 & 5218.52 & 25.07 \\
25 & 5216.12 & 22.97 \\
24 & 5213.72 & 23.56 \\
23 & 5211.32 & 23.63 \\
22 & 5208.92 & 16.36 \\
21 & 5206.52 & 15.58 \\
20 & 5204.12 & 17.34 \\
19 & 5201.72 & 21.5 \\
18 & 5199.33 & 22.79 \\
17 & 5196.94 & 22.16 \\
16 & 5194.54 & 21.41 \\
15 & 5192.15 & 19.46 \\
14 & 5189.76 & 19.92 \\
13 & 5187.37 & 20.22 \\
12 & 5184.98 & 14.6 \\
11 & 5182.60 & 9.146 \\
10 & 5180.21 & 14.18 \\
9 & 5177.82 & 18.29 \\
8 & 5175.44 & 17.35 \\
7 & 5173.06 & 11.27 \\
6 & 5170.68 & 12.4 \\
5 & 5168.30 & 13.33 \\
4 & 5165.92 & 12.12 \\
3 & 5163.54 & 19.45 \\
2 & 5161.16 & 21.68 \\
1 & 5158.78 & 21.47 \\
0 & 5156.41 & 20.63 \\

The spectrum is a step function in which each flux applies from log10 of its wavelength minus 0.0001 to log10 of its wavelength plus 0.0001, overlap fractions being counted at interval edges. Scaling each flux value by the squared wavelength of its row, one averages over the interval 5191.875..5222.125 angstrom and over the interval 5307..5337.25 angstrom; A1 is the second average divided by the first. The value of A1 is 1.21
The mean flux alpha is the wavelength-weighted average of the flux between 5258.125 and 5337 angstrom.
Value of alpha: 24.2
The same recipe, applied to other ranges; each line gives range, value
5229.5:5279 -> 23.8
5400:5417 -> 24.3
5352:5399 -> 25.2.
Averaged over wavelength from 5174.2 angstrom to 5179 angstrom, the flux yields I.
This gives 17.8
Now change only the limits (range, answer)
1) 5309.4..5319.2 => 26.3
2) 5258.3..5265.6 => 22.6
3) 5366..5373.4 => 23.2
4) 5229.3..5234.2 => 23.2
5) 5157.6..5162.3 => 21.6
